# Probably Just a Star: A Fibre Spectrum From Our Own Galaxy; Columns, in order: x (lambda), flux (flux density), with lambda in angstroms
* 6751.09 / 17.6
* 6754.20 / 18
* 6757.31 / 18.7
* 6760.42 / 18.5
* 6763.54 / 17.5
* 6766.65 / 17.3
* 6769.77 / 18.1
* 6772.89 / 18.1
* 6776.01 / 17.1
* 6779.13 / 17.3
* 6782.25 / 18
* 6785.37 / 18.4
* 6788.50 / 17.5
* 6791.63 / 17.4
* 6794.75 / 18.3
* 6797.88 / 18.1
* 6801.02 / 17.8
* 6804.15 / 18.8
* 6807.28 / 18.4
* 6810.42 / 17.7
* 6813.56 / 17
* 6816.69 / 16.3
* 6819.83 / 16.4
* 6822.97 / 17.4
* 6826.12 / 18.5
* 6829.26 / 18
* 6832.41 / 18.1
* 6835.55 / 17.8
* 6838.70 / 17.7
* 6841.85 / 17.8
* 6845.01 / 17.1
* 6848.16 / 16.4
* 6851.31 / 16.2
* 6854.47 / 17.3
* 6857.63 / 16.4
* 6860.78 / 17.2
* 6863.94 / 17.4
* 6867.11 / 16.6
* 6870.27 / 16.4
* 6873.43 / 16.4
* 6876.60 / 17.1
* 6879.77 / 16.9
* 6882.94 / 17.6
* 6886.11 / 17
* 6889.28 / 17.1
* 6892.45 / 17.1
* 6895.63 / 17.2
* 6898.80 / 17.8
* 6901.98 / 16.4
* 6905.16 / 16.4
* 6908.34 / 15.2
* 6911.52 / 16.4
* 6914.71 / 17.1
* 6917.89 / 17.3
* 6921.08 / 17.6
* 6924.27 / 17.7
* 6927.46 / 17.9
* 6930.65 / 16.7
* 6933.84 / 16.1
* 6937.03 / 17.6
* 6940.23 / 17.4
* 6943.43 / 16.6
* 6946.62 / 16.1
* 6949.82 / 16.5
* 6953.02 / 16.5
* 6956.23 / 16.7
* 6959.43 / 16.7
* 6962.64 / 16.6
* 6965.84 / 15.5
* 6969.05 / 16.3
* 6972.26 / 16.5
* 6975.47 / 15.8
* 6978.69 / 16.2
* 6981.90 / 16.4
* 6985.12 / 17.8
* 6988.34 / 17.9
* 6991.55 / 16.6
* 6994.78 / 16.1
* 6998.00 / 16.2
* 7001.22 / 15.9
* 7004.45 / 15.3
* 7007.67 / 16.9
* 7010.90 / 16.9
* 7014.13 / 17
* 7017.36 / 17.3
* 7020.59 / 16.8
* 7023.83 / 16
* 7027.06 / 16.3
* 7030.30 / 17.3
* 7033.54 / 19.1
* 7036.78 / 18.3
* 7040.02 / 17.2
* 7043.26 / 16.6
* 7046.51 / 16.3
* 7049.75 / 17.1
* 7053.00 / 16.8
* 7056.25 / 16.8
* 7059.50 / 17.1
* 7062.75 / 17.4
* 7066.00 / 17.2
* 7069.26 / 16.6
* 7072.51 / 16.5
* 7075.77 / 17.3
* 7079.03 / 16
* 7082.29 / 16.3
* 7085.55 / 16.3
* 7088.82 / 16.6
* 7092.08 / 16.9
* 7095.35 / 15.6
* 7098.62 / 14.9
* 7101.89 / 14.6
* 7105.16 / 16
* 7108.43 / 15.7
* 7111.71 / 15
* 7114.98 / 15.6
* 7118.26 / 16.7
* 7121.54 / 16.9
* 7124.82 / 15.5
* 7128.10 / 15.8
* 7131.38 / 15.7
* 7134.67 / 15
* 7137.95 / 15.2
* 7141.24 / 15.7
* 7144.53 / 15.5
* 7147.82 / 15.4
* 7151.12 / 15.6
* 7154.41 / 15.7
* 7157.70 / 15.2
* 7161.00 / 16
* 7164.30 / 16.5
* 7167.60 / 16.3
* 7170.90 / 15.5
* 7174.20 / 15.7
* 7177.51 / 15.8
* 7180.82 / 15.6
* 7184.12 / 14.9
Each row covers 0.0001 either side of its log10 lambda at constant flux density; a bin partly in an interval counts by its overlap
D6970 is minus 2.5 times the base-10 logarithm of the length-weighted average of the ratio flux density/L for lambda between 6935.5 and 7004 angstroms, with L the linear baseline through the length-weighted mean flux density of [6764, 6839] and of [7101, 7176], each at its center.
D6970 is 0.01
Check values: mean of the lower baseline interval 17.7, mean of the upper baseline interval 15.7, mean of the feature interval 16.5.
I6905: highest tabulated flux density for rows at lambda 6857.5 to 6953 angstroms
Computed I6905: 17.9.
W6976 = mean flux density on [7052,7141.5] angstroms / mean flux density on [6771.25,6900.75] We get 0.9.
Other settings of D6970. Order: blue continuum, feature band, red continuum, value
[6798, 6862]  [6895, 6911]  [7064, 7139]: 0.03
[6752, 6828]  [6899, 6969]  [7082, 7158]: 0.01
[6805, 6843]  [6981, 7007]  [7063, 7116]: 0.01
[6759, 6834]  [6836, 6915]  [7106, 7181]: 0.03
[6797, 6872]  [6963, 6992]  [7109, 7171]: 0.00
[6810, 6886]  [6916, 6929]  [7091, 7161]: -0.06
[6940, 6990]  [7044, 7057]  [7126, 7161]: -0.04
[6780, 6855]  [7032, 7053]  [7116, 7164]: -0.07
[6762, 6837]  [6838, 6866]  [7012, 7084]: 0.03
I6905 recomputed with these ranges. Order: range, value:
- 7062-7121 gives 17.4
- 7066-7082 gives 17.3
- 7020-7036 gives 19.1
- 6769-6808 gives 18.8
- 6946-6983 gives 16.7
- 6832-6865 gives 18.1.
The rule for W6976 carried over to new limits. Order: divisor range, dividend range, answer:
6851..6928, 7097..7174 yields 0.92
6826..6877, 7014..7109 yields 0.97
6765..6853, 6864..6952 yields 0.96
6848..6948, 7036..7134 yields 0.97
